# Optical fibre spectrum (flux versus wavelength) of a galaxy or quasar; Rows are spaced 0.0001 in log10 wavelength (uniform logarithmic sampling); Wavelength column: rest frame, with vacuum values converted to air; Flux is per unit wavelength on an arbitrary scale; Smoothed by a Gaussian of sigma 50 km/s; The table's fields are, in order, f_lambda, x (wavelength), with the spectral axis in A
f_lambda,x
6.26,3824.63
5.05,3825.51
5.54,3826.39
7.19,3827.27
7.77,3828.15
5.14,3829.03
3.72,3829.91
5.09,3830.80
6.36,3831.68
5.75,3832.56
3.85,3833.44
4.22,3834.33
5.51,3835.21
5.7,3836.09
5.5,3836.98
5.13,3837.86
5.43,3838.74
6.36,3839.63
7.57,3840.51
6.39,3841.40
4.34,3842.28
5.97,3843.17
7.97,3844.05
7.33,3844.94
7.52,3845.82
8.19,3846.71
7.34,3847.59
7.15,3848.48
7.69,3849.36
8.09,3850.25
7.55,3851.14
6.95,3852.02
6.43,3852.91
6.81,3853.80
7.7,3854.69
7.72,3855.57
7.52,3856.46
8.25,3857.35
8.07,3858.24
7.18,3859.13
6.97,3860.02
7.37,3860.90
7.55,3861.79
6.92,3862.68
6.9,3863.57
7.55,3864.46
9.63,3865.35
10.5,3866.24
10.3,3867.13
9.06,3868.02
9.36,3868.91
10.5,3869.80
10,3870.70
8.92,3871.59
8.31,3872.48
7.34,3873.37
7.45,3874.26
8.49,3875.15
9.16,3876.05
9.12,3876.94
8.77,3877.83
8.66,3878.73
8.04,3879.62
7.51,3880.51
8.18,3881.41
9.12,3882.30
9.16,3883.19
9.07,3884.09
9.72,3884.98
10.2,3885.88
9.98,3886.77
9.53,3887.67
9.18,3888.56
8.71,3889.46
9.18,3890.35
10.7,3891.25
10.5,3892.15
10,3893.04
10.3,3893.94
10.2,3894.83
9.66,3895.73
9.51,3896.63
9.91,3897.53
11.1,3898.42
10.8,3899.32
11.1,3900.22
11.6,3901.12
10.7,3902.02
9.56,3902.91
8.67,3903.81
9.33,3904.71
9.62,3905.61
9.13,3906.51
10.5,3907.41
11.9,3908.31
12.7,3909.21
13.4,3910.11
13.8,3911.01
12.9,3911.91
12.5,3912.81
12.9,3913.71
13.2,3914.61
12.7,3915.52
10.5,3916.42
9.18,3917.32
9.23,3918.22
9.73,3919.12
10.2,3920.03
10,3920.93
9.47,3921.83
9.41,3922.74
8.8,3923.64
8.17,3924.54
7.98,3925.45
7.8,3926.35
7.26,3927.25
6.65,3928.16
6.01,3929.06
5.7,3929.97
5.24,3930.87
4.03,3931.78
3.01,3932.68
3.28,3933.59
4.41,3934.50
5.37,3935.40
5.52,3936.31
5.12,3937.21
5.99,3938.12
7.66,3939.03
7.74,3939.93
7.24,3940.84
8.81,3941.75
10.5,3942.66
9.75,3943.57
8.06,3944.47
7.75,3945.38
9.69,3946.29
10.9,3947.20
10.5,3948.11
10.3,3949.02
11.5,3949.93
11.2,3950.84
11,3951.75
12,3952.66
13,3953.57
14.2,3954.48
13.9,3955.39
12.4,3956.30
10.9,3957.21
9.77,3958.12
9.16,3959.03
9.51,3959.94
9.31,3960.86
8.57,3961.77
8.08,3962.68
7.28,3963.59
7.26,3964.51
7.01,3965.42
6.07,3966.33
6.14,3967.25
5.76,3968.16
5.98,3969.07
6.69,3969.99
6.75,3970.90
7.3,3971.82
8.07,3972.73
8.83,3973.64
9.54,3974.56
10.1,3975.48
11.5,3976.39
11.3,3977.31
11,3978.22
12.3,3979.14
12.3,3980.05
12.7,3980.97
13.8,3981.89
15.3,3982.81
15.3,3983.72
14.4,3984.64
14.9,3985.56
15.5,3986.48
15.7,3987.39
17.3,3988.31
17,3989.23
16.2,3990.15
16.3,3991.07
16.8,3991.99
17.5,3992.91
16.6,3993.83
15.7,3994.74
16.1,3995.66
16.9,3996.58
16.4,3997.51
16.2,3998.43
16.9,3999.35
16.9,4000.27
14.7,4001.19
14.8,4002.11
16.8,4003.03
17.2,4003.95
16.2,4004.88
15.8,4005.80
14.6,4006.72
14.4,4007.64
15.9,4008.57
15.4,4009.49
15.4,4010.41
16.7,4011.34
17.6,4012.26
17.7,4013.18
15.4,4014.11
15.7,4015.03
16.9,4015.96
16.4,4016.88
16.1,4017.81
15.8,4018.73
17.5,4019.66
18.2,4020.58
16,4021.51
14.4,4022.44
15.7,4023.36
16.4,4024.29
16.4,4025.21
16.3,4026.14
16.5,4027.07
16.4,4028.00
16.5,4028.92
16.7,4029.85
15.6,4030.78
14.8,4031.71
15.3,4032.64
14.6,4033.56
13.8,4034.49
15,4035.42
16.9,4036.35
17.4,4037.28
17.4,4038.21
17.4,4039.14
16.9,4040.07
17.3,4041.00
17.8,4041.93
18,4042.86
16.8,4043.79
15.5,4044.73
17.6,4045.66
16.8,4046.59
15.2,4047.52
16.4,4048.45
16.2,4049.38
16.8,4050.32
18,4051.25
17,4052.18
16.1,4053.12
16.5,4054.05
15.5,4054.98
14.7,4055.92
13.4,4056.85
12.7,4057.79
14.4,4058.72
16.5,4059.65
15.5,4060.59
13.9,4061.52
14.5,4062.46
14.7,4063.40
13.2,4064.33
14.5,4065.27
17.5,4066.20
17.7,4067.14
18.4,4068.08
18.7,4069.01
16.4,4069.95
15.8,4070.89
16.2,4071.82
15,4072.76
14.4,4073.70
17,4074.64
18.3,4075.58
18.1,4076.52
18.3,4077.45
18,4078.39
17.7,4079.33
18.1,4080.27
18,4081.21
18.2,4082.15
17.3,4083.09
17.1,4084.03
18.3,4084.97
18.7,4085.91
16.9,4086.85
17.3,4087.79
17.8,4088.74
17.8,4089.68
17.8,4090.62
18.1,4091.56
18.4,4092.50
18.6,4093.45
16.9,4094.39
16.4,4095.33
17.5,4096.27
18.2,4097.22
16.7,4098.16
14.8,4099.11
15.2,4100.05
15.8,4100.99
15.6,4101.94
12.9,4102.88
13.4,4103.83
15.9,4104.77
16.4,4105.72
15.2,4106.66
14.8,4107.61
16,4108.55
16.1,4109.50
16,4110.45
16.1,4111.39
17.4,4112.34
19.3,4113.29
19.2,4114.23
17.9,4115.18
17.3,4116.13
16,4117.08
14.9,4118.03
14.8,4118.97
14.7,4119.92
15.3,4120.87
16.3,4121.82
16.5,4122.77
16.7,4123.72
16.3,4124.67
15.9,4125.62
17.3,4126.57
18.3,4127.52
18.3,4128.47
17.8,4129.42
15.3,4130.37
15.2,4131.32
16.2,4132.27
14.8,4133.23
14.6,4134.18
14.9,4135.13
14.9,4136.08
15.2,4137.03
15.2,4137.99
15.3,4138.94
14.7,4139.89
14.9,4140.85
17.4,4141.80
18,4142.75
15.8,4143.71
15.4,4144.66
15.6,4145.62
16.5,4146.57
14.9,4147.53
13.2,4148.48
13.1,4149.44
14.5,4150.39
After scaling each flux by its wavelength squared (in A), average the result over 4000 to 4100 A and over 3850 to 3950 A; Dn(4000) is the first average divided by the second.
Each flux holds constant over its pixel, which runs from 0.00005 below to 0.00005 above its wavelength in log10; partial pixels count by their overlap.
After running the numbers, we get 2.0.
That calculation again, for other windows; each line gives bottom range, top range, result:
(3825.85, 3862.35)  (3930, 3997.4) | 1.69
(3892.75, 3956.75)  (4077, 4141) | 1.91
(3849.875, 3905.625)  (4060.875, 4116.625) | 2.08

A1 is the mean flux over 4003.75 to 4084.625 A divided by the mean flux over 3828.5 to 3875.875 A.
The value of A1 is 2.26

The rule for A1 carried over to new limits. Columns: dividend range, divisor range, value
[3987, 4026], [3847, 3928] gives 1.75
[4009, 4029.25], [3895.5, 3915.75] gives 1.46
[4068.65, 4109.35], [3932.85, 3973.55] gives 1.97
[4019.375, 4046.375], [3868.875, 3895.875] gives 1.78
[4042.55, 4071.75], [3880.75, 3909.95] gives 1.60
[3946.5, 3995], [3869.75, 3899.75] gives 1.23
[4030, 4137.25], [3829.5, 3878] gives 2.24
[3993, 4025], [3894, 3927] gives 1.54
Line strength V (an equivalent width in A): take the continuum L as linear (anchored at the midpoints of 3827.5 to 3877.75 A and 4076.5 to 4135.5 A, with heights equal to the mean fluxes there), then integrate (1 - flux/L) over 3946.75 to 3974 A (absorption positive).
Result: 4.6 A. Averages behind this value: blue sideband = 7.28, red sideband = 16.7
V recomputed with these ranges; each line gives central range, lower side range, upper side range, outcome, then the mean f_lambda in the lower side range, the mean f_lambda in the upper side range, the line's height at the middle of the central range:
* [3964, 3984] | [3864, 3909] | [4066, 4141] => 4.6 A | 9.53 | 16.6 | 12.4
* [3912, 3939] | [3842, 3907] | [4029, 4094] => 7.0 A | 8.71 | 16.6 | 10.9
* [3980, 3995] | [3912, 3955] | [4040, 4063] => -4.3 A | 8.79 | 16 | 12.1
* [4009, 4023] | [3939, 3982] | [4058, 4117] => -4.0 A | 9.59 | 16.7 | 12.7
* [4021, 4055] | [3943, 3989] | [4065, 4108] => -4.7 A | 10.6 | 16.9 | 14.4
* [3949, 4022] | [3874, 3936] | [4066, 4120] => -3.6 A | 9.26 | 16.9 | 12.5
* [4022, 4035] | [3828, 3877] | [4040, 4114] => -1.0 A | 7.25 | 16.5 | 14.5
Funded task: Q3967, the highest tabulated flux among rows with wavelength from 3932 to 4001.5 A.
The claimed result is 17.5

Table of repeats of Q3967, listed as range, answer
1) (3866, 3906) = 11.6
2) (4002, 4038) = 18.2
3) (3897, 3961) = 14.2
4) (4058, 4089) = 18.7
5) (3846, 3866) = 9.63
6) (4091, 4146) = 19.3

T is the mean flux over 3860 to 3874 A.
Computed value 8.61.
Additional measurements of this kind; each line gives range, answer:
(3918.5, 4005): 10.7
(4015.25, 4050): 16.3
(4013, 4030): 16.3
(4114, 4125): 16.3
